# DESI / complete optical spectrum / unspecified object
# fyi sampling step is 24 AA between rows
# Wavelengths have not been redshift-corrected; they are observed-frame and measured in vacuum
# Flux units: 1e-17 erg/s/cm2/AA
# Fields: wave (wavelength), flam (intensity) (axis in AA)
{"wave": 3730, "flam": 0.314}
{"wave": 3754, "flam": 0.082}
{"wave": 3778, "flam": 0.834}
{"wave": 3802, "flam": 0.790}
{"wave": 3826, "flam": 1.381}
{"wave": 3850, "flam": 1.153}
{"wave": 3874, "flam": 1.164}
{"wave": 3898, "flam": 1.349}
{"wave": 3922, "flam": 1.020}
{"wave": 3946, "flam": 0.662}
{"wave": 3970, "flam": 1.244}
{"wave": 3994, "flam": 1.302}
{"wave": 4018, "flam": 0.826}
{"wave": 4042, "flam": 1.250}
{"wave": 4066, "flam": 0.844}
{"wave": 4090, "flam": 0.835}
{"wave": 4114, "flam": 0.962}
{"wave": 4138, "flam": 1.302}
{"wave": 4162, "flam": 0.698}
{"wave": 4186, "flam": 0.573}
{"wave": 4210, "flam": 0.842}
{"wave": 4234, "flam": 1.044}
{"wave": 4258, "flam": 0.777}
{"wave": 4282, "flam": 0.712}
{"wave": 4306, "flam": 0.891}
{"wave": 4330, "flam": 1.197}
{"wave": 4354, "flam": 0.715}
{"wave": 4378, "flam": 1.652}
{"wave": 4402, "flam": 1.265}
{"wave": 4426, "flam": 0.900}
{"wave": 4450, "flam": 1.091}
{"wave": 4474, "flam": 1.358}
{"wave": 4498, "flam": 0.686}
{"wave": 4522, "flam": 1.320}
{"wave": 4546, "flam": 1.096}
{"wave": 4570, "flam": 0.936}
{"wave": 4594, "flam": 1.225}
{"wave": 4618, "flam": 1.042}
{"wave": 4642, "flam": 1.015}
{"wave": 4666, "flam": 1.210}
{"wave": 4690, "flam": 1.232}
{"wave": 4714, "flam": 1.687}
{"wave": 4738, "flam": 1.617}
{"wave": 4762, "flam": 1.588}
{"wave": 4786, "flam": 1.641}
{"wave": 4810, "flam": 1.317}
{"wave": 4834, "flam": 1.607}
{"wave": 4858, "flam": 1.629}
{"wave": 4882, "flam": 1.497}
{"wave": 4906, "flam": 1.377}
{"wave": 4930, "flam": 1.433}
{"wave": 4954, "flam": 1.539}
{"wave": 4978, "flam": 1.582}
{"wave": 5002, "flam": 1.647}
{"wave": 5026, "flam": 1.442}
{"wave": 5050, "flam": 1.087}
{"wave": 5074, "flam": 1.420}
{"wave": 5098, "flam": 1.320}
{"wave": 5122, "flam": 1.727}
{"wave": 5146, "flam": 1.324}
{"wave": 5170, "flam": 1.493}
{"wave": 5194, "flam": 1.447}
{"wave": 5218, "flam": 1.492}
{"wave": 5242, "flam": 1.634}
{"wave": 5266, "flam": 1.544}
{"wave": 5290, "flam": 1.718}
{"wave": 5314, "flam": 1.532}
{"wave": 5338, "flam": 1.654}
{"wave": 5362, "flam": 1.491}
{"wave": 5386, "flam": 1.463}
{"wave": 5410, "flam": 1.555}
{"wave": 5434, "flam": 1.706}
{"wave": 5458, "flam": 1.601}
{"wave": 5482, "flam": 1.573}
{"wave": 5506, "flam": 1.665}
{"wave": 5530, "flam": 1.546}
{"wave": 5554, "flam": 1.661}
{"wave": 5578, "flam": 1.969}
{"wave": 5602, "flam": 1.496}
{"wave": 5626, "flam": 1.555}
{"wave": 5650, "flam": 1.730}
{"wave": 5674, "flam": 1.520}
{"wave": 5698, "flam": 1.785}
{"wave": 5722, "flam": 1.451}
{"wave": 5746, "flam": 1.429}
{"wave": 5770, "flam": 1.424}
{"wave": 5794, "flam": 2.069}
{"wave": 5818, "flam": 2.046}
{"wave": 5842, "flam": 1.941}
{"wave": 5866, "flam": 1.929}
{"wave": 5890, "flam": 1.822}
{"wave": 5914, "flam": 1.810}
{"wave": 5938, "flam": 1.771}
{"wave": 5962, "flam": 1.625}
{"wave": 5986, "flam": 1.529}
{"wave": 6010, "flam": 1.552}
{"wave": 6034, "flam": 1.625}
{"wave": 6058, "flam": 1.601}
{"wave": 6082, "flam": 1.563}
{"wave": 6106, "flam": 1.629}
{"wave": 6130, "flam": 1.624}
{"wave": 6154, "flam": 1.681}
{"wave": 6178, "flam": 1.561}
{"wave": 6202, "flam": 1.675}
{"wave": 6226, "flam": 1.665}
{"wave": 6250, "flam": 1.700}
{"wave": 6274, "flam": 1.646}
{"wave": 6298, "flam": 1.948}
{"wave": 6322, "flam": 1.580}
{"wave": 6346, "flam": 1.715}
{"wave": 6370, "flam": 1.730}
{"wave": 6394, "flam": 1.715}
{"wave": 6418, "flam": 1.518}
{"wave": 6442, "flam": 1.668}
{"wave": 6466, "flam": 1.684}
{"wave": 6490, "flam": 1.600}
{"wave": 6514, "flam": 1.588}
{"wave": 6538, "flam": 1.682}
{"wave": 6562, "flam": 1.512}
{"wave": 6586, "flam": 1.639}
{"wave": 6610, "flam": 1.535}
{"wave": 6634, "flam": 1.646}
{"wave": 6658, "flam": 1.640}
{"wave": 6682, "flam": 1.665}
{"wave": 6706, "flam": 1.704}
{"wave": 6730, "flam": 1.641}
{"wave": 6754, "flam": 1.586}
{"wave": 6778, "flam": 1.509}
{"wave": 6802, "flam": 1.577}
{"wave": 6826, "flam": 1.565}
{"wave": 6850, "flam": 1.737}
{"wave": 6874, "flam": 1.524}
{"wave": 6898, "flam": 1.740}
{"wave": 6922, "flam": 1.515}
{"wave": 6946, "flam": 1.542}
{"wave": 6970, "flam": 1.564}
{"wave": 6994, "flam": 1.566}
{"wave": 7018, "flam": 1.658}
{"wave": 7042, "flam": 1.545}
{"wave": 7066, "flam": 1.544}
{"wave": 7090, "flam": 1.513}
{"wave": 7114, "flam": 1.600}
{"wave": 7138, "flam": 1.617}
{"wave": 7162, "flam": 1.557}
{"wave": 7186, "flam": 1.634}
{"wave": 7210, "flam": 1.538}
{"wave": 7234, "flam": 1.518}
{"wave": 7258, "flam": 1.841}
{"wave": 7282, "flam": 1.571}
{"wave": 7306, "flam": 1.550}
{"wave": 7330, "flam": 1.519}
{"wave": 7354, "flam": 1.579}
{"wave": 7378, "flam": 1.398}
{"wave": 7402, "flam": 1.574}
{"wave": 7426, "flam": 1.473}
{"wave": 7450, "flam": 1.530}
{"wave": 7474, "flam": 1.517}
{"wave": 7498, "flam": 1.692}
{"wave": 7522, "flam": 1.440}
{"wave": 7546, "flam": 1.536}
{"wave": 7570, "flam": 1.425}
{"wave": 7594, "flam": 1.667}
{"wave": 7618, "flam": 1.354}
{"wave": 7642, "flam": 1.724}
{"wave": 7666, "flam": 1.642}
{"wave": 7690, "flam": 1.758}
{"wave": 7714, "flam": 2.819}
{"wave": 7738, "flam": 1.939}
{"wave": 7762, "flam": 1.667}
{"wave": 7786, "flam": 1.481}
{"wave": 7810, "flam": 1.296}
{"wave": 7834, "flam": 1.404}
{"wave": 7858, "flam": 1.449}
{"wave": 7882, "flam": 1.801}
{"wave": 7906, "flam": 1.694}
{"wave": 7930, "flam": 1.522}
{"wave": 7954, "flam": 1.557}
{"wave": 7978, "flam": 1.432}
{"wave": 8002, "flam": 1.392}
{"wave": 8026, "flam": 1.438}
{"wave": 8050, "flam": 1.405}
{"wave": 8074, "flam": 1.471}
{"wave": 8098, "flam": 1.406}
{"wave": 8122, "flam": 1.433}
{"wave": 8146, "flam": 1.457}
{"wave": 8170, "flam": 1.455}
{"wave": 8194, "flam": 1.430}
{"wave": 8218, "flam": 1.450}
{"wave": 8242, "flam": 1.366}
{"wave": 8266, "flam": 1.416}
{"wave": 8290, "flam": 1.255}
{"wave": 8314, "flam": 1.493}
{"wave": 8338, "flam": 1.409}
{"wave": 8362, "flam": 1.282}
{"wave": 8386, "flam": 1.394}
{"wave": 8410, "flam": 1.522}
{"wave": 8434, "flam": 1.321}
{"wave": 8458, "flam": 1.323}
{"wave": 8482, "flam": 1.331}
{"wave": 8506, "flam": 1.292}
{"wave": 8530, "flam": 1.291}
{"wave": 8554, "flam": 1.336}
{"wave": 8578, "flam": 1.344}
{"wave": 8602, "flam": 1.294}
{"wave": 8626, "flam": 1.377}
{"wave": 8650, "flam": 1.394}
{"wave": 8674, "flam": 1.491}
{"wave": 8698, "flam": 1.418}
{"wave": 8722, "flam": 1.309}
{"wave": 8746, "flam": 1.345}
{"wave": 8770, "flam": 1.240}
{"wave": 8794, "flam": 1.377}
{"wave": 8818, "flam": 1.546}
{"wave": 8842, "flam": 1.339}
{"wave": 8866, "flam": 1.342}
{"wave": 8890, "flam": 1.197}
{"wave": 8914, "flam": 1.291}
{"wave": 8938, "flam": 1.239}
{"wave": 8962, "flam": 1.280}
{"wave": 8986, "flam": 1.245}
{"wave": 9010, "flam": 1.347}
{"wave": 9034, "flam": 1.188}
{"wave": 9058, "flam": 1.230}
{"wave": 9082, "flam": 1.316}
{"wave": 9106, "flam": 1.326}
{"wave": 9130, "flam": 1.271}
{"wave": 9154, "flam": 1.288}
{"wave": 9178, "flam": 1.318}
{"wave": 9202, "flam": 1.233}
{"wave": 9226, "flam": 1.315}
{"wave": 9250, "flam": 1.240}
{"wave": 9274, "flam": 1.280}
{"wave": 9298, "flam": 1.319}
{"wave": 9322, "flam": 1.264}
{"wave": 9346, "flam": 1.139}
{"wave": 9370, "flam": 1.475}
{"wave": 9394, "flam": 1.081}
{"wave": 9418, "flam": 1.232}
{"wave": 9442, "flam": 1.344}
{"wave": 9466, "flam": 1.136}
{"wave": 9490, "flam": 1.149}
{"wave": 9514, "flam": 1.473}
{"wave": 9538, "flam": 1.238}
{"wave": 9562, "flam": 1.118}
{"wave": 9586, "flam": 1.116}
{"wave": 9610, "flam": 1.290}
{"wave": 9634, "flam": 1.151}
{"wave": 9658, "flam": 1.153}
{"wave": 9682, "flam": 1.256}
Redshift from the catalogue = 0.174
